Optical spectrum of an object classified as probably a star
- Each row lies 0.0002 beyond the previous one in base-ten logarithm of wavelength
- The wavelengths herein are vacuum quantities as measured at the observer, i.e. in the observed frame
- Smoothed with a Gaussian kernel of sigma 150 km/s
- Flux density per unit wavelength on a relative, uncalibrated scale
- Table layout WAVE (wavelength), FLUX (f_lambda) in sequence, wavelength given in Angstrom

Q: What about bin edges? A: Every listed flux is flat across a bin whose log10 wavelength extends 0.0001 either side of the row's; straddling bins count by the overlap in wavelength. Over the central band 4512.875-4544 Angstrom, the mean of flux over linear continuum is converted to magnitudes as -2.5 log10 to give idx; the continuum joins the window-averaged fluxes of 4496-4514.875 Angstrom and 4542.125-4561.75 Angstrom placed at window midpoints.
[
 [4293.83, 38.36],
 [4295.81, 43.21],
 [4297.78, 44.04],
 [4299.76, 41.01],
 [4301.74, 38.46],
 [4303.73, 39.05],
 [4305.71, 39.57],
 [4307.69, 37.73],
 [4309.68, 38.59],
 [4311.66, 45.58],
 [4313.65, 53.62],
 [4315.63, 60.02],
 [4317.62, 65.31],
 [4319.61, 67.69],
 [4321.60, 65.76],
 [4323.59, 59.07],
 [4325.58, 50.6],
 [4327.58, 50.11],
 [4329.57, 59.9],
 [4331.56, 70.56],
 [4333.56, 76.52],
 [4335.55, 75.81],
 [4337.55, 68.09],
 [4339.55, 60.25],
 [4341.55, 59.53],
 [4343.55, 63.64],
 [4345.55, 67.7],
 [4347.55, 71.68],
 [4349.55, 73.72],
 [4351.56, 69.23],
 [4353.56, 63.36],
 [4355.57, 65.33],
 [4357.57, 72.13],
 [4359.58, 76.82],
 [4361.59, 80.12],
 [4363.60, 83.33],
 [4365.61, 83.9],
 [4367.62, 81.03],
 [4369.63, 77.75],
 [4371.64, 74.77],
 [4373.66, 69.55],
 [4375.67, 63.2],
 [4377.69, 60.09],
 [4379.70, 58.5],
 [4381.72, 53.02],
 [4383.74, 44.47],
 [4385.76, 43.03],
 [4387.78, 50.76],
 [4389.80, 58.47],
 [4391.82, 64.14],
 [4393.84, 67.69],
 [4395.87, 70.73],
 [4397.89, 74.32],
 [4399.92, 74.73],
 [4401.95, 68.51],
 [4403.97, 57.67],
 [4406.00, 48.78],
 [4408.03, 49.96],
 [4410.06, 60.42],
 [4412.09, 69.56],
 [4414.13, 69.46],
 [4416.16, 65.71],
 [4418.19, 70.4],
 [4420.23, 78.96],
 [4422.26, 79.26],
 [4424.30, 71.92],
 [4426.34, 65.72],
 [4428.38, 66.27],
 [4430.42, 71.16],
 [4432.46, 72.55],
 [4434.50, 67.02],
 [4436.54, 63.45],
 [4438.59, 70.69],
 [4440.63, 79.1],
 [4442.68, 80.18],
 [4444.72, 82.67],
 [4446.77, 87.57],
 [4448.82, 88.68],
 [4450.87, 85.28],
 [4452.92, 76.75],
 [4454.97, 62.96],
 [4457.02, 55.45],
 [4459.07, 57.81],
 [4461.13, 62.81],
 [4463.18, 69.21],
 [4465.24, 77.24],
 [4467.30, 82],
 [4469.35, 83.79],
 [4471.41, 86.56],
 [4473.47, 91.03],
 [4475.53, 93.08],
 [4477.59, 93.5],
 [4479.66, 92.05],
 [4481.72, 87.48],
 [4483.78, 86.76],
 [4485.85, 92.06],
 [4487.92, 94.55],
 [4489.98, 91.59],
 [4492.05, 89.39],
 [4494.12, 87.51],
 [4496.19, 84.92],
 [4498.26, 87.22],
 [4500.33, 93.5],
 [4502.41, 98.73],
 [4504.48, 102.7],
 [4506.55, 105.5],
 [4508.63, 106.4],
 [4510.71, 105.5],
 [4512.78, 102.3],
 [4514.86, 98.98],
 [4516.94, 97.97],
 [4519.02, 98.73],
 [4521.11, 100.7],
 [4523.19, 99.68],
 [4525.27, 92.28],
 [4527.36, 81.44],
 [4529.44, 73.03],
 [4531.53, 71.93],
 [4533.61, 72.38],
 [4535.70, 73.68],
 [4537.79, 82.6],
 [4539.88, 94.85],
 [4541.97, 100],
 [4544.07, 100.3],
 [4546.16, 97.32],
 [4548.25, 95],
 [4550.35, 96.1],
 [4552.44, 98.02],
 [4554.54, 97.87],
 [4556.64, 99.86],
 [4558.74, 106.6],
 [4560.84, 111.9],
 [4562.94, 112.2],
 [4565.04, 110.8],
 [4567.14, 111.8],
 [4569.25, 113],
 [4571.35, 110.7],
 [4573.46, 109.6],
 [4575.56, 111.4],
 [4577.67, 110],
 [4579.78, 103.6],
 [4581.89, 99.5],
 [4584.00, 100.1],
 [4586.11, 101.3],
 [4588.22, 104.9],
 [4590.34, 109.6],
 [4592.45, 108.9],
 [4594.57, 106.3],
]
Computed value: 0.12 mag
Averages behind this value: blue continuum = 99.2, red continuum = 100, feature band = 89.2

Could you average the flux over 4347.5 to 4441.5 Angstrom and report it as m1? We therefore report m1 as 67.4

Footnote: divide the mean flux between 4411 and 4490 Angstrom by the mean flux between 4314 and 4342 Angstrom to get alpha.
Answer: 1.22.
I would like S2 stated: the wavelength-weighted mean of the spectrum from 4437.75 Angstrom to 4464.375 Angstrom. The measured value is 73.8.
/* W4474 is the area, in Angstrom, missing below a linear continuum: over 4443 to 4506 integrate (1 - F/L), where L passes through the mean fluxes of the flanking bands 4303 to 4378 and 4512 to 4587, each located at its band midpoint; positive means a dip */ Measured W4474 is 1.4 Angstrom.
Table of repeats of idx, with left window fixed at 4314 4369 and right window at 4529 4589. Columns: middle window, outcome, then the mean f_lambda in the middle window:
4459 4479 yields 0.07 mag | 81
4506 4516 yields -0.12 mag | 104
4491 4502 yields 0.02 mag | 89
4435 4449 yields 0.06 mag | 77.9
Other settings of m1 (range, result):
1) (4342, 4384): 69.5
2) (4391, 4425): 67.2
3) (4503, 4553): 93.6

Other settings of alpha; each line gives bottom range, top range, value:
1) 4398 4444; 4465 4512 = 1.35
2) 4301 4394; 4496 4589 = 1.58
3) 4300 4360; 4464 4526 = 1.56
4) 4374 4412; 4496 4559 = 1.57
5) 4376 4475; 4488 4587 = 1.42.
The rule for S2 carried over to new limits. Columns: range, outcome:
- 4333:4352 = 68.4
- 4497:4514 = 100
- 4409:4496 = 77.7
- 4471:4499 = 89.9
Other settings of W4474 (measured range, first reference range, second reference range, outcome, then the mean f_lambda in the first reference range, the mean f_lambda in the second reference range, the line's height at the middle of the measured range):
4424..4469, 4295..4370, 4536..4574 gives 5.2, 61.5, 102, 82.3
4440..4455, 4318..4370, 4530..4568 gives 0.2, 68.9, 95.9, 82.5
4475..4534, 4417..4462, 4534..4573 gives -3.0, 72.6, 100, 88.4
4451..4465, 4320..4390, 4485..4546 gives 2.8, 65.9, 92.5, 83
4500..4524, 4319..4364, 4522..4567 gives -3.0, 67.2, 94.1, 89.8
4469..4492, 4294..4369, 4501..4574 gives -0.7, 61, 97.9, 87.7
